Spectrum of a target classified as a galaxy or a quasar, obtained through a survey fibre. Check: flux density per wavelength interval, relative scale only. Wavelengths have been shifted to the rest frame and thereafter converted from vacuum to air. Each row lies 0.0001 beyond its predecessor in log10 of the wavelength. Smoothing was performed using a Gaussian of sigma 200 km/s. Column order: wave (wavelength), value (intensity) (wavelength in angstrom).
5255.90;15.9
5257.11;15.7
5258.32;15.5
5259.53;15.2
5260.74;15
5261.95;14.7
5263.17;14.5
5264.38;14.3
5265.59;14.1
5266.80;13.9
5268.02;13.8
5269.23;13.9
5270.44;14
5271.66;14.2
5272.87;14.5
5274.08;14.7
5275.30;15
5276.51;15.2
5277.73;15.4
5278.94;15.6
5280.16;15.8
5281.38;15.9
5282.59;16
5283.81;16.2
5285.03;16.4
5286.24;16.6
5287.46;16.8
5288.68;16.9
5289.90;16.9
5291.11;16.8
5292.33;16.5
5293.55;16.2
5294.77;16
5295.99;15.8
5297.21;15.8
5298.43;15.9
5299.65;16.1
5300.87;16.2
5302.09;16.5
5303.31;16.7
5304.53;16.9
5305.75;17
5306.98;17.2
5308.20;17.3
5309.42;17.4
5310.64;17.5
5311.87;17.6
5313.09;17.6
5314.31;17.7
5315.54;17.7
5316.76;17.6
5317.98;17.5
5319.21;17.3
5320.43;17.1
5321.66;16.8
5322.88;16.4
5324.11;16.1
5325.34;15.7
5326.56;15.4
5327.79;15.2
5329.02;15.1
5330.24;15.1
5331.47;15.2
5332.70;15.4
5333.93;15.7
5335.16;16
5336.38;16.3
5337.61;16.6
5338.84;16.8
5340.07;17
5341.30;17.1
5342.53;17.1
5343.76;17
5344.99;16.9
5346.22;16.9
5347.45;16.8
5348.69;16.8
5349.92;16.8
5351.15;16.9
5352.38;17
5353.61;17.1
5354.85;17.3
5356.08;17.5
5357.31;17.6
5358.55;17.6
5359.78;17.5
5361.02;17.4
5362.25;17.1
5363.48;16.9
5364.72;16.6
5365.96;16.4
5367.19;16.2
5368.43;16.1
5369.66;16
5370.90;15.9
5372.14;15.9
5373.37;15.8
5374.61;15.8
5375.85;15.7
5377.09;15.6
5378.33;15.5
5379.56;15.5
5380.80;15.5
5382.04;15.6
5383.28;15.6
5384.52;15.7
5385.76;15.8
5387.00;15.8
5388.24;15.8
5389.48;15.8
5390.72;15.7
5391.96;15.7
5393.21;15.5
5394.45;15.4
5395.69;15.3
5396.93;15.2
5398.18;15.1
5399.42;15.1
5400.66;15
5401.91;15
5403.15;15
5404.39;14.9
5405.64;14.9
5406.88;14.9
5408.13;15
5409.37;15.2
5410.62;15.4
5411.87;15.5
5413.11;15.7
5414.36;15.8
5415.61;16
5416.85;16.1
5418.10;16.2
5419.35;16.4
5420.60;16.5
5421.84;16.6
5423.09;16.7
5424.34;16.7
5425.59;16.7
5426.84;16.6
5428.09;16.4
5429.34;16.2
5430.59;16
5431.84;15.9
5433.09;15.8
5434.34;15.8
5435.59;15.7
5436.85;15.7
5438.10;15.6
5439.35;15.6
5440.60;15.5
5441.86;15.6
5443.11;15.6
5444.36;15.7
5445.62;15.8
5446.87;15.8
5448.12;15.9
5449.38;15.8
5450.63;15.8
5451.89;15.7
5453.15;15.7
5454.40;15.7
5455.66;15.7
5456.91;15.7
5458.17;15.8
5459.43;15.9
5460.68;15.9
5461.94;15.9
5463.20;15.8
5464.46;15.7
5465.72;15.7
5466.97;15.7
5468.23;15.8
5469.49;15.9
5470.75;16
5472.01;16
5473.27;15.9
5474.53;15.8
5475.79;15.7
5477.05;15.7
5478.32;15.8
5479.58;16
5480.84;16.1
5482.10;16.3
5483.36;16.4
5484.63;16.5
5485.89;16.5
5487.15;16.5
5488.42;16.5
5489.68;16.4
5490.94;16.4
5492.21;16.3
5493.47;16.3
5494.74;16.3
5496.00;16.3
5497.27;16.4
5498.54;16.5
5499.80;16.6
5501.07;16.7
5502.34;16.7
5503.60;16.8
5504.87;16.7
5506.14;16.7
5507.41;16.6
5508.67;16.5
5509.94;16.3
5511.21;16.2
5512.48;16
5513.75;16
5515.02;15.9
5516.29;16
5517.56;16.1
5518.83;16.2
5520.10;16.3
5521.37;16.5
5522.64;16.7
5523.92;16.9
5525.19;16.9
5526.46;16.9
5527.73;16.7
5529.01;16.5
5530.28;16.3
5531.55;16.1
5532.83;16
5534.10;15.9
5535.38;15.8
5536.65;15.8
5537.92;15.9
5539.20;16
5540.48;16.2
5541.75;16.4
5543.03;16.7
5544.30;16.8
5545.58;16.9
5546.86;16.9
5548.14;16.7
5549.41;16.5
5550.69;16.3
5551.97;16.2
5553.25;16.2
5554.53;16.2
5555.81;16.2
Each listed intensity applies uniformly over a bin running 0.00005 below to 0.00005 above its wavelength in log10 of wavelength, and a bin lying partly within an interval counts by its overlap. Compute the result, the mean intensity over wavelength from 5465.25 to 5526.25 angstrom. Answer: 16.3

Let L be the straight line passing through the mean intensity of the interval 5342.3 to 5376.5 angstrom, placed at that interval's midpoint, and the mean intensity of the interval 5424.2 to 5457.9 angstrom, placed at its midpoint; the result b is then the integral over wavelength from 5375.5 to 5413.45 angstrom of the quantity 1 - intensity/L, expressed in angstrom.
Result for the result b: 2.2 angstrom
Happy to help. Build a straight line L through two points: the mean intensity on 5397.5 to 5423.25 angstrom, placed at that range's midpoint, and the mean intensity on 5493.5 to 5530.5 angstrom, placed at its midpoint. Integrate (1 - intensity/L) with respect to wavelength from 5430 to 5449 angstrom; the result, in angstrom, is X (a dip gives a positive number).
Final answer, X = 0.09 angstrom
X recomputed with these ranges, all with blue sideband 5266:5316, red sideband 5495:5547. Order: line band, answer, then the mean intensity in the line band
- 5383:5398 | 0.6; 15.6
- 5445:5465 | 0.6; 15.8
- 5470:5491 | 0.3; 16.1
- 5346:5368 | -1.1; 17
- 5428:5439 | 0.3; 15.9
